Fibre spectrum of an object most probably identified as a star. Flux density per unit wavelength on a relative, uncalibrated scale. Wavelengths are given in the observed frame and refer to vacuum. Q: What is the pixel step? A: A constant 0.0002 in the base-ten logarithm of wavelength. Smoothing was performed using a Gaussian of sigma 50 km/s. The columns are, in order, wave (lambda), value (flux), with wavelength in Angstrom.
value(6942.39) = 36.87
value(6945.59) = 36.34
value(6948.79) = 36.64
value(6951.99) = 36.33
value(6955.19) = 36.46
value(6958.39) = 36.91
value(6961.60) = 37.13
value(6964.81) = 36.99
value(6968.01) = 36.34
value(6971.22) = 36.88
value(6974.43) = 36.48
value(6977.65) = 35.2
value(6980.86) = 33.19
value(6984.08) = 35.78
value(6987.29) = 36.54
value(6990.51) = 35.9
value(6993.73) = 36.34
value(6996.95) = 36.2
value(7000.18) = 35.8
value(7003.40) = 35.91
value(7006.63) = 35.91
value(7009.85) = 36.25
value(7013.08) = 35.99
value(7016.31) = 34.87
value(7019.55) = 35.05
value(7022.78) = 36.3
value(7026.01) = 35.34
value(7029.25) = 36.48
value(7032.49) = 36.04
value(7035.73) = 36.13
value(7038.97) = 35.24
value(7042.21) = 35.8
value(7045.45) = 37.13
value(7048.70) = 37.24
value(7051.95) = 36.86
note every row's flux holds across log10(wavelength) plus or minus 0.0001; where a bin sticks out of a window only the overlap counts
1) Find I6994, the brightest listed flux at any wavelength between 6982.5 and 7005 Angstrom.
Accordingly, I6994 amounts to 36.54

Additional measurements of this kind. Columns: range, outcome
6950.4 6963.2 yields 37.13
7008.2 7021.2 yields 36.25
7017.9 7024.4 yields 36.3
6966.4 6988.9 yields 36.88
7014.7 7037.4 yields 36.48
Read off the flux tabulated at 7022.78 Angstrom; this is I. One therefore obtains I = 36.3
